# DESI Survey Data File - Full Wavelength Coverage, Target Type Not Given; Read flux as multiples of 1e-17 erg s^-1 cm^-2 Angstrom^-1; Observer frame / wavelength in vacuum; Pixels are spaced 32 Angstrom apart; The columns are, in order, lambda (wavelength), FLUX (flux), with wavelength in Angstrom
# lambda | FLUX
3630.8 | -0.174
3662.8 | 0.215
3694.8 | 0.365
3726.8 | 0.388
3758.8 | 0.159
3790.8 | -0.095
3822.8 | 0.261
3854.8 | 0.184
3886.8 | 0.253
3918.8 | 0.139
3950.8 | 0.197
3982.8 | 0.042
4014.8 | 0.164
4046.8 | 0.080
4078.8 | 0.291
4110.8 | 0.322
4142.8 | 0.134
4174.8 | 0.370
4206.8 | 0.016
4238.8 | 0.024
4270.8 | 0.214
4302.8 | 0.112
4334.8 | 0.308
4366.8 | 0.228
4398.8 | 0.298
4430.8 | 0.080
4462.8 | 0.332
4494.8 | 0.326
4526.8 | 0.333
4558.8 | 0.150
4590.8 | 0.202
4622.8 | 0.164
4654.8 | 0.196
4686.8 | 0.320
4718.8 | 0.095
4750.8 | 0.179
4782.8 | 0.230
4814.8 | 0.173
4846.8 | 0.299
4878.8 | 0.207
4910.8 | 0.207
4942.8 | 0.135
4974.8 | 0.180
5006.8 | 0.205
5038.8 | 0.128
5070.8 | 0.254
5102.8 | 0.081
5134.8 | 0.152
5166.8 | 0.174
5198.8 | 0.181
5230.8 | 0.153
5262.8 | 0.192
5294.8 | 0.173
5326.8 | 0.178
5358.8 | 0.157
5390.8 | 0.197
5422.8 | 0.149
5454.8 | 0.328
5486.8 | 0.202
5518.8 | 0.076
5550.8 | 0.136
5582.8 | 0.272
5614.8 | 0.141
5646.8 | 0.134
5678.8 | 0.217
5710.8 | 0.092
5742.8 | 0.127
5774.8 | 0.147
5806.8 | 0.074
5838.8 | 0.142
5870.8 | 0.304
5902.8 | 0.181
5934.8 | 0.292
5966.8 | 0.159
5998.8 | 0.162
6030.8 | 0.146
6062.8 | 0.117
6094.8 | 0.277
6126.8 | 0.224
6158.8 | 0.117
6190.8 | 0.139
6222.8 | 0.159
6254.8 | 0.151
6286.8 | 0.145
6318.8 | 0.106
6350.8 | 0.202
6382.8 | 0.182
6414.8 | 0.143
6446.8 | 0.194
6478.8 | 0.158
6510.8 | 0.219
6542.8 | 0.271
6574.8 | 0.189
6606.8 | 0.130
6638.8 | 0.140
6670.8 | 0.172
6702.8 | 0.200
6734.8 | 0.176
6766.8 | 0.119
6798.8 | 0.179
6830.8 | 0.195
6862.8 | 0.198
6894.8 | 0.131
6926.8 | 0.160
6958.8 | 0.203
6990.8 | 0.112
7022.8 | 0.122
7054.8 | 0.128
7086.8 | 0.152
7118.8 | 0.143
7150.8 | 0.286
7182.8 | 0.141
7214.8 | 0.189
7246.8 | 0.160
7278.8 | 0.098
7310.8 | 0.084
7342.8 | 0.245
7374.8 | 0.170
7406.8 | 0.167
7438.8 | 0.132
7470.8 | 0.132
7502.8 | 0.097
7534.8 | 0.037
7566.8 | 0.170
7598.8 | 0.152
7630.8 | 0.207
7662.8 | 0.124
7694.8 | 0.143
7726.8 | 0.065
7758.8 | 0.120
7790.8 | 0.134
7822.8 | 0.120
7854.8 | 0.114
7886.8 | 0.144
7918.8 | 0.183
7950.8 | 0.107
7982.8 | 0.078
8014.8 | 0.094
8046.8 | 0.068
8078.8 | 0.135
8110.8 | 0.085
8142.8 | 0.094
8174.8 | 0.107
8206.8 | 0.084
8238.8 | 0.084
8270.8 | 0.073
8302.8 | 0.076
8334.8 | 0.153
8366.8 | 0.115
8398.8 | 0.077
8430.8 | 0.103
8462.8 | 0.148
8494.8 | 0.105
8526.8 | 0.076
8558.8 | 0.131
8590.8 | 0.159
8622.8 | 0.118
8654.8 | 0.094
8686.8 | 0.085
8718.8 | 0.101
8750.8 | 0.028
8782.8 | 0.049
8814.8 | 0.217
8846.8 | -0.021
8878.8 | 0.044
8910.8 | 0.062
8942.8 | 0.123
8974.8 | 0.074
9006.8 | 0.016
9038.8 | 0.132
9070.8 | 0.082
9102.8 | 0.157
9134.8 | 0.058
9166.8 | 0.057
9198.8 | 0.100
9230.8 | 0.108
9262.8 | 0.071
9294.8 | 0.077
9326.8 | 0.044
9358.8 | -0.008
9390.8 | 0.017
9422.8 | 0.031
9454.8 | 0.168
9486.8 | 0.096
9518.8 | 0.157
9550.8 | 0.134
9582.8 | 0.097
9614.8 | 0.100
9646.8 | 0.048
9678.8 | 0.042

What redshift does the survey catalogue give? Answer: 0.09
